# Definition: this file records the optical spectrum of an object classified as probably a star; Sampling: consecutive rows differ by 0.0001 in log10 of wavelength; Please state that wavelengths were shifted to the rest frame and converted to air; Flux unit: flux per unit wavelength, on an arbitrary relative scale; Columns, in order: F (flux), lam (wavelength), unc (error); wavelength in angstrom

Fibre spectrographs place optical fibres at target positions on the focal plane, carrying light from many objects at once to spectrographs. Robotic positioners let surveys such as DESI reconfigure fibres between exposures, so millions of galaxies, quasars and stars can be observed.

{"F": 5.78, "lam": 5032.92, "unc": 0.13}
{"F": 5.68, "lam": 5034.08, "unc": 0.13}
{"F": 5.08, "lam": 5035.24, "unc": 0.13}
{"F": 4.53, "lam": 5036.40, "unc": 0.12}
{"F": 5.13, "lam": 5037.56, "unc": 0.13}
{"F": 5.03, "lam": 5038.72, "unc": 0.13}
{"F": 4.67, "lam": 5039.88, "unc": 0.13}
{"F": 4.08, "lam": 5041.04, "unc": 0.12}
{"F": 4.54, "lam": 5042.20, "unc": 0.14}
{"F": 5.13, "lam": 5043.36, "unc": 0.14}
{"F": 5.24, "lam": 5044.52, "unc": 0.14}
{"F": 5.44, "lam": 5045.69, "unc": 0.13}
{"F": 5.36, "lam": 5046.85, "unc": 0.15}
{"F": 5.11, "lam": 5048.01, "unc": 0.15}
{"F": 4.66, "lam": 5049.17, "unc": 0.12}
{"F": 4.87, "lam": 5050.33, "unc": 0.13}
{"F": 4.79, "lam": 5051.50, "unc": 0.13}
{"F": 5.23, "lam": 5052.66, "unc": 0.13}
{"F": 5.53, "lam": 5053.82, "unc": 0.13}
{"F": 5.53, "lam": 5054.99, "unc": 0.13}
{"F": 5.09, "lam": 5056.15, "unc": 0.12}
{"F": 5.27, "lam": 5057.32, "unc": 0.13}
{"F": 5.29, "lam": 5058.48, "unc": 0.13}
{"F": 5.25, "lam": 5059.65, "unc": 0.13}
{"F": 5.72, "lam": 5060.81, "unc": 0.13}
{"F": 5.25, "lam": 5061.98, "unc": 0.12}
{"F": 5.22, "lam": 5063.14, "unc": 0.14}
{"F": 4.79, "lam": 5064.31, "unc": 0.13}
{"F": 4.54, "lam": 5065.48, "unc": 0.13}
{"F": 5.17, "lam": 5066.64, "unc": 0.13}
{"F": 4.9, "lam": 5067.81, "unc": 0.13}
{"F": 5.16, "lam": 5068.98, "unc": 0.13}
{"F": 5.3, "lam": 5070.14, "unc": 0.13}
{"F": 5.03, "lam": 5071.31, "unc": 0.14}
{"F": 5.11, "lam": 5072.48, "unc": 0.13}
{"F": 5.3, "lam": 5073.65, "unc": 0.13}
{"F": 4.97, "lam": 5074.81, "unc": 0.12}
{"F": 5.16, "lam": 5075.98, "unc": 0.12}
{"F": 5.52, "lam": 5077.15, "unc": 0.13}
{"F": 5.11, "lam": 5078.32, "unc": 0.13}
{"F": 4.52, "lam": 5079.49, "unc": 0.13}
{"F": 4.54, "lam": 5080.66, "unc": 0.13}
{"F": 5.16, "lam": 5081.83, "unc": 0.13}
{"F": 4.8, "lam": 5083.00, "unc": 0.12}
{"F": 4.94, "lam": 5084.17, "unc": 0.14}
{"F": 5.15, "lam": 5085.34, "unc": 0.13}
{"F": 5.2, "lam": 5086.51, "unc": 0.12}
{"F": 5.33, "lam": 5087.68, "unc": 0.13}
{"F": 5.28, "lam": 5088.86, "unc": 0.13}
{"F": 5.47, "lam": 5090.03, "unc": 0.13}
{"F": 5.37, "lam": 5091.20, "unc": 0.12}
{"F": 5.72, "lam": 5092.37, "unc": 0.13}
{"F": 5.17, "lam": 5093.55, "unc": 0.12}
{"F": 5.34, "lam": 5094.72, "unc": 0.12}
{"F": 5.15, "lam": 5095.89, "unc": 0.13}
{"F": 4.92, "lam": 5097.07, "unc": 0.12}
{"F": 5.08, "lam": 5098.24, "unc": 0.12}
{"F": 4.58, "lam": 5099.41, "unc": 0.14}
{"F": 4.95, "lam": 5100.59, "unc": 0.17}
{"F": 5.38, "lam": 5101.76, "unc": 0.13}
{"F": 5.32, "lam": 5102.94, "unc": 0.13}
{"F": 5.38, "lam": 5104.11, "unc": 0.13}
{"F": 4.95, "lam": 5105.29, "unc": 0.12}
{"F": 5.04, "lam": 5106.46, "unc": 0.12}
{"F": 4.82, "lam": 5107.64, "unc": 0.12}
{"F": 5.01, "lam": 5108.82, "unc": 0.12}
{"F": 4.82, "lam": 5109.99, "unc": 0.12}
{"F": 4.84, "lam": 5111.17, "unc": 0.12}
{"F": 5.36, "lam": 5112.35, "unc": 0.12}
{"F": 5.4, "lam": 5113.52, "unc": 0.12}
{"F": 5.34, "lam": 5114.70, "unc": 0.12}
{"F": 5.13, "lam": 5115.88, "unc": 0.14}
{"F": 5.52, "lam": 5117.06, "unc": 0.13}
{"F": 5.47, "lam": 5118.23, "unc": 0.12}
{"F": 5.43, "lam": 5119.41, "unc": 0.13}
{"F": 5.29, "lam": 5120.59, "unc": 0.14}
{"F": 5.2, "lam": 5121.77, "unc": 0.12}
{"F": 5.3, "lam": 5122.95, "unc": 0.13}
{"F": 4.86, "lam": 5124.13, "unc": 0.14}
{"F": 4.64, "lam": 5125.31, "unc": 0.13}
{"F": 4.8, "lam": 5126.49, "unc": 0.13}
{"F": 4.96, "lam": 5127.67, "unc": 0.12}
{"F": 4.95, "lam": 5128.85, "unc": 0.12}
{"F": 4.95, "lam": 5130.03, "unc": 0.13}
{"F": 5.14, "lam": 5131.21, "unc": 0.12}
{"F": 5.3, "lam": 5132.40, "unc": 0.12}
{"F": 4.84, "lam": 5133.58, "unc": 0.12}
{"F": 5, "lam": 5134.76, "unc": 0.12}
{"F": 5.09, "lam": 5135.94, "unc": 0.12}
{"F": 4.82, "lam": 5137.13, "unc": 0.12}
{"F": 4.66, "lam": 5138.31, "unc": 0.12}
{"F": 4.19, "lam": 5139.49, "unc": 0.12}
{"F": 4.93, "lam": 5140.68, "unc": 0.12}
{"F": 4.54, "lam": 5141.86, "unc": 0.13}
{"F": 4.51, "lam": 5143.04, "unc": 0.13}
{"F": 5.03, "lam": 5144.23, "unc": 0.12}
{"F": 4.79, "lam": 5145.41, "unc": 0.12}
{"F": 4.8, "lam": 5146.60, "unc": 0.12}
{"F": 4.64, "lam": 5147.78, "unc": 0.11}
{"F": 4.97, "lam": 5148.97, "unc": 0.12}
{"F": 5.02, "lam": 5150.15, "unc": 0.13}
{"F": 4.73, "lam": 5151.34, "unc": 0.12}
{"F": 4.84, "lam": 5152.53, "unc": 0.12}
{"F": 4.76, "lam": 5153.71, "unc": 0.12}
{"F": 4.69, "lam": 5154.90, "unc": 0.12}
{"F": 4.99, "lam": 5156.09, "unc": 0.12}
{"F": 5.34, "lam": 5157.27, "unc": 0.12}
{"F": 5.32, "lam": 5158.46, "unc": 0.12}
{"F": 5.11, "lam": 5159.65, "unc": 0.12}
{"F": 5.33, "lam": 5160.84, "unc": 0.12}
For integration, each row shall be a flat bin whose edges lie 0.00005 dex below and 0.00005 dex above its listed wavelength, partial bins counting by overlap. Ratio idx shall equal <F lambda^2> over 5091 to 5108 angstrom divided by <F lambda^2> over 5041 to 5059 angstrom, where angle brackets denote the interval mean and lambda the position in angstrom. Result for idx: 1.03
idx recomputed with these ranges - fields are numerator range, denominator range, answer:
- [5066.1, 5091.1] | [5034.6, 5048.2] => 1.05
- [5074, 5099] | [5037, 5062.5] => 1.02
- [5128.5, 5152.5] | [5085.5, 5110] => 0.95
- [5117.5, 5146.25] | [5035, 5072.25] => 1.01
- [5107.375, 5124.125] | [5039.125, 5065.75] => 1.05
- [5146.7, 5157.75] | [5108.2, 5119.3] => 0.95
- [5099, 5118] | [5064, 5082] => 1.04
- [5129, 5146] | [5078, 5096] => 0.96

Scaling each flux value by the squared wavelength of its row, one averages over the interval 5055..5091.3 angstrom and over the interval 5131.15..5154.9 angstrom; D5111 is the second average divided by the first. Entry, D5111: 1.0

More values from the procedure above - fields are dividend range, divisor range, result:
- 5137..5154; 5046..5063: 0.94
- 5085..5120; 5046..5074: 1.03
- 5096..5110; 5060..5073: 1.00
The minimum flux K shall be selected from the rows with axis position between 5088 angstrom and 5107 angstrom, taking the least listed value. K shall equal 4.58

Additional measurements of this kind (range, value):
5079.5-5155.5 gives 4.19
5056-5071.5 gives 4.54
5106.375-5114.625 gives 4.82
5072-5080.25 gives 4.52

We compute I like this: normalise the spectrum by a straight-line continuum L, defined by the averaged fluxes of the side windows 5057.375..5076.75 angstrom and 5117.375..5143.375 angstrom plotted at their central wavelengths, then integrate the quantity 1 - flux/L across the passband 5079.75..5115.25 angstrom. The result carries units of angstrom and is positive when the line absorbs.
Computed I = -0.5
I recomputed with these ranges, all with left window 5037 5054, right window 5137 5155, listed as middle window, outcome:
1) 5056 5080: -1.0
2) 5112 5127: -1.3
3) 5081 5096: -1.1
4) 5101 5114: -0.8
